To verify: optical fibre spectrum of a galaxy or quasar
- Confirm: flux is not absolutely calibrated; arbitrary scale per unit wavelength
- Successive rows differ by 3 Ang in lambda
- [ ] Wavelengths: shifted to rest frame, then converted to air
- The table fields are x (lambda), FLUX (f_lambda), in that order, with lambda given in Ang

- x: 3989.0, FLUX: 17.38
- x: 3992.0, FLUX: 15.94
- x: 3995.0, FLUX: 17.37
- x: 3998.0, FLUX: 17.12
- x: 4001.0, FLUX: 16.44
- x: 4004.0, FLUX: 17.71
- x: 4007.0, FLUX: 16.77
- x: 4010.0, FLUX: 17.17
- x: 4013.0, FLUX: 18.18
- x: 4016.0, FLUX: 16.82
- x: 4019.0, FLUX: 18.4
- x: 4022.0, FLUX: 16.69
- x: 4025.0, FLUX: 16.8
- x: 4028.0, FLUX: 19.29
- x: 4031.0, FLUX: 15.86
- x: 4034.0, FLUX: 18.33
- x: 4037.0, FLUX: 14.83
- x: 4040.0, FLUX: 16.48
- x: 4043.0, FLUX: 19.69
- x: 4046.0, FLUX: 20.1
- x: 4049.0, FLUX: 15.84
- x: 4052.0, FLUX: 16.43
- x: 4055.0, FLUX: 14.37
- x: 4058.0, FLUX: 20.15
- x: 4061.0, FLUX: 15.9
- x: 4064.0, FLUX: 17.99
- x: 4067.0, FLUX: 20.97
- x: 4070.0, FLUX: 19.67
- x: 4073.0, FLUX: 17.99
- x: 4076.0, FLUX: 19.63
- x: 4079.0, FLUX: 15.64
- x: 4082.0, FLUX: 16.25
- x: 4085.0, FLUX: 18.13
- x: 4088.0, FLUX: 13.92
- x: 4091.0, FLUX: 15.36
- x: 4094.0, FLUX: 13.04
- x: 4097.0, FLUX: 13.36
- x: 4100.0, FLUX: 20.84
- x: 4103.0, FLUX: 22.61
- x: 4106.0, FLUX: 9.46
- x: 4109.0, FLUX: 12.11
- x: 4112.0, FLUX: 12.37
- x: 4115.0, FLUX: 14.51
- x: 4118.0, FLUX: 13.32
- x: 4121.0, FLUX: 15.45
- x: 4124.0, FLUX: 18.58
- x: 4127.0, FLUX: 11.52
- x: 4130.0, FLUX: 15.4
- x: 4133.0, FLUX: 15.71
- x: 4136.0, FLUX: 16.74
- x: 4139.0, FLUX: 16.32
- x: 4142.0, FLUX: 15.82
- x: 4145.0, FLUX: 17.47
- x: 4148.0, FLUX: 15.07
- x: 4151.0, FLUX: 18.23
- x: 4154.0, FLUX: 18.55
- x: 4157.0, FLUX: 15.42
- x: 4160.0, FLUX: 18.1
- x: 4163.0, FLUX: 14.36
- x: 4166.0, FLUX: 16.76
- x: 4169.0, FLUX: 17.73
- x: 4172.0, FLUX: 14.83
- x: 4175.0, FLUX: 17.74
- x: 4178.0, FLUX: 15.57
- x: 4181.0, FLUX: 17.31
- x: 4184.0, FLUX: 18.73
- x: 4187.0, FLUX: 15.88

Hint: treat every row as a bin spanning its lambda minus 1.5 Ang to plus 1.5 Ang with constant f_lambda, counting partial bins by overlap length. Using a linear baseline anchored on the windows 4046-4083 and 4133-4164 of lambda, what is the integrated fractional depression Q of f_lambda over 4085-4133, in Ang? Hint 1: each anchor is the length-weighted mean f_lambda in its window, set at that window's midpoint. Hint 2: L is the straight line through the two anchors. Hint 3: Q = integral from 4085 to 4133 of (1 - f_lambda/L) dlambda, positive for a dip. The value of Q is 6.15 Ang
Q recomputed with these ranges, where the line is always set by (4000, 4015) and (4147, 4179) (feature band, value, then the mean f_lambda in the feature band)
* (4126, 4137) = 1.21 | 14.9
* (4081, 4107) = 1.39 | 16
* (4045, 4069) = -0.92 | 17.7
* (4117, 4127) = 0.91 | 15.3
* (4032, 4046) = -0.36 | 17.6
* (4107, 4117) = 2.37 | 12.8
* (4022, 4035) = -0.20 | 17.4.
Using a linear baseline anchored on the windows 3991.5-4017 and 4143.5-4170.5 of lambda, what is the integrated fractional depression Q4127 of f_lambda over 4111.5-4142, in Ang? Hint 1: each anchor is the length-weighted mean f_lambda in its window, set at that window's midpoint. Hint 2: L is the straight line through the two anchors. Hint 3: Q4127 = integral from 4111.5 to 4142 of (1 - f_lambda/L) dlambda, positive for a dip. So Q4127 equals 3.2 Ang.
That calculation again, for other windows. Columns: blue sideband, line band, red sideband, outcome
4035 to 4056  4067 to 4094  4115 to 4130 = -1.87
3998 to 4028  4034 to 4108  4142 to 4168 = 0.23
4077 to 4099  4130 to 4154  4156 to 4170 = -0.58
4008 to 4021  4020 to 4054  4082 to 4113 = -0.70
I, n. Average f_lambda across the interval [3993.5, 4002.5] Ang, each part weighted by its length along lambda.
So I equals 17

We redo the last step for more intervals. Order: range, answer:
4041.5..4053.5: 18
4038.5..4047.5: 18.8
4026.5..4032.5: 17.6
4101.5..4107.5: 16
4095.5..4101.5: 17.1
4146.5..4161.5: 17.1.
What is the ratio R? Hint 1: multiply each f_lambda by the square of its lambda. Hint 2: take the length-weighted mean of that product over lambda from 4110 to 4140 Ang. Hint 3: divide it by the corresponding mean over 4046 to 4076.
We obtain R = 0.9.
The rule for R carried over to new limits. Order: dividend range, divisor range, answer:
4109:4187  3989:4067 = 0.98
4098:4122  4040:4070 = 0.86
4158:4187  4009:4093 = 1.02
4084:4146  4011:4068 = 0.91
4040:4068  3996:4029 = 1.05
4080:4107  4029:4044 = 0.97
